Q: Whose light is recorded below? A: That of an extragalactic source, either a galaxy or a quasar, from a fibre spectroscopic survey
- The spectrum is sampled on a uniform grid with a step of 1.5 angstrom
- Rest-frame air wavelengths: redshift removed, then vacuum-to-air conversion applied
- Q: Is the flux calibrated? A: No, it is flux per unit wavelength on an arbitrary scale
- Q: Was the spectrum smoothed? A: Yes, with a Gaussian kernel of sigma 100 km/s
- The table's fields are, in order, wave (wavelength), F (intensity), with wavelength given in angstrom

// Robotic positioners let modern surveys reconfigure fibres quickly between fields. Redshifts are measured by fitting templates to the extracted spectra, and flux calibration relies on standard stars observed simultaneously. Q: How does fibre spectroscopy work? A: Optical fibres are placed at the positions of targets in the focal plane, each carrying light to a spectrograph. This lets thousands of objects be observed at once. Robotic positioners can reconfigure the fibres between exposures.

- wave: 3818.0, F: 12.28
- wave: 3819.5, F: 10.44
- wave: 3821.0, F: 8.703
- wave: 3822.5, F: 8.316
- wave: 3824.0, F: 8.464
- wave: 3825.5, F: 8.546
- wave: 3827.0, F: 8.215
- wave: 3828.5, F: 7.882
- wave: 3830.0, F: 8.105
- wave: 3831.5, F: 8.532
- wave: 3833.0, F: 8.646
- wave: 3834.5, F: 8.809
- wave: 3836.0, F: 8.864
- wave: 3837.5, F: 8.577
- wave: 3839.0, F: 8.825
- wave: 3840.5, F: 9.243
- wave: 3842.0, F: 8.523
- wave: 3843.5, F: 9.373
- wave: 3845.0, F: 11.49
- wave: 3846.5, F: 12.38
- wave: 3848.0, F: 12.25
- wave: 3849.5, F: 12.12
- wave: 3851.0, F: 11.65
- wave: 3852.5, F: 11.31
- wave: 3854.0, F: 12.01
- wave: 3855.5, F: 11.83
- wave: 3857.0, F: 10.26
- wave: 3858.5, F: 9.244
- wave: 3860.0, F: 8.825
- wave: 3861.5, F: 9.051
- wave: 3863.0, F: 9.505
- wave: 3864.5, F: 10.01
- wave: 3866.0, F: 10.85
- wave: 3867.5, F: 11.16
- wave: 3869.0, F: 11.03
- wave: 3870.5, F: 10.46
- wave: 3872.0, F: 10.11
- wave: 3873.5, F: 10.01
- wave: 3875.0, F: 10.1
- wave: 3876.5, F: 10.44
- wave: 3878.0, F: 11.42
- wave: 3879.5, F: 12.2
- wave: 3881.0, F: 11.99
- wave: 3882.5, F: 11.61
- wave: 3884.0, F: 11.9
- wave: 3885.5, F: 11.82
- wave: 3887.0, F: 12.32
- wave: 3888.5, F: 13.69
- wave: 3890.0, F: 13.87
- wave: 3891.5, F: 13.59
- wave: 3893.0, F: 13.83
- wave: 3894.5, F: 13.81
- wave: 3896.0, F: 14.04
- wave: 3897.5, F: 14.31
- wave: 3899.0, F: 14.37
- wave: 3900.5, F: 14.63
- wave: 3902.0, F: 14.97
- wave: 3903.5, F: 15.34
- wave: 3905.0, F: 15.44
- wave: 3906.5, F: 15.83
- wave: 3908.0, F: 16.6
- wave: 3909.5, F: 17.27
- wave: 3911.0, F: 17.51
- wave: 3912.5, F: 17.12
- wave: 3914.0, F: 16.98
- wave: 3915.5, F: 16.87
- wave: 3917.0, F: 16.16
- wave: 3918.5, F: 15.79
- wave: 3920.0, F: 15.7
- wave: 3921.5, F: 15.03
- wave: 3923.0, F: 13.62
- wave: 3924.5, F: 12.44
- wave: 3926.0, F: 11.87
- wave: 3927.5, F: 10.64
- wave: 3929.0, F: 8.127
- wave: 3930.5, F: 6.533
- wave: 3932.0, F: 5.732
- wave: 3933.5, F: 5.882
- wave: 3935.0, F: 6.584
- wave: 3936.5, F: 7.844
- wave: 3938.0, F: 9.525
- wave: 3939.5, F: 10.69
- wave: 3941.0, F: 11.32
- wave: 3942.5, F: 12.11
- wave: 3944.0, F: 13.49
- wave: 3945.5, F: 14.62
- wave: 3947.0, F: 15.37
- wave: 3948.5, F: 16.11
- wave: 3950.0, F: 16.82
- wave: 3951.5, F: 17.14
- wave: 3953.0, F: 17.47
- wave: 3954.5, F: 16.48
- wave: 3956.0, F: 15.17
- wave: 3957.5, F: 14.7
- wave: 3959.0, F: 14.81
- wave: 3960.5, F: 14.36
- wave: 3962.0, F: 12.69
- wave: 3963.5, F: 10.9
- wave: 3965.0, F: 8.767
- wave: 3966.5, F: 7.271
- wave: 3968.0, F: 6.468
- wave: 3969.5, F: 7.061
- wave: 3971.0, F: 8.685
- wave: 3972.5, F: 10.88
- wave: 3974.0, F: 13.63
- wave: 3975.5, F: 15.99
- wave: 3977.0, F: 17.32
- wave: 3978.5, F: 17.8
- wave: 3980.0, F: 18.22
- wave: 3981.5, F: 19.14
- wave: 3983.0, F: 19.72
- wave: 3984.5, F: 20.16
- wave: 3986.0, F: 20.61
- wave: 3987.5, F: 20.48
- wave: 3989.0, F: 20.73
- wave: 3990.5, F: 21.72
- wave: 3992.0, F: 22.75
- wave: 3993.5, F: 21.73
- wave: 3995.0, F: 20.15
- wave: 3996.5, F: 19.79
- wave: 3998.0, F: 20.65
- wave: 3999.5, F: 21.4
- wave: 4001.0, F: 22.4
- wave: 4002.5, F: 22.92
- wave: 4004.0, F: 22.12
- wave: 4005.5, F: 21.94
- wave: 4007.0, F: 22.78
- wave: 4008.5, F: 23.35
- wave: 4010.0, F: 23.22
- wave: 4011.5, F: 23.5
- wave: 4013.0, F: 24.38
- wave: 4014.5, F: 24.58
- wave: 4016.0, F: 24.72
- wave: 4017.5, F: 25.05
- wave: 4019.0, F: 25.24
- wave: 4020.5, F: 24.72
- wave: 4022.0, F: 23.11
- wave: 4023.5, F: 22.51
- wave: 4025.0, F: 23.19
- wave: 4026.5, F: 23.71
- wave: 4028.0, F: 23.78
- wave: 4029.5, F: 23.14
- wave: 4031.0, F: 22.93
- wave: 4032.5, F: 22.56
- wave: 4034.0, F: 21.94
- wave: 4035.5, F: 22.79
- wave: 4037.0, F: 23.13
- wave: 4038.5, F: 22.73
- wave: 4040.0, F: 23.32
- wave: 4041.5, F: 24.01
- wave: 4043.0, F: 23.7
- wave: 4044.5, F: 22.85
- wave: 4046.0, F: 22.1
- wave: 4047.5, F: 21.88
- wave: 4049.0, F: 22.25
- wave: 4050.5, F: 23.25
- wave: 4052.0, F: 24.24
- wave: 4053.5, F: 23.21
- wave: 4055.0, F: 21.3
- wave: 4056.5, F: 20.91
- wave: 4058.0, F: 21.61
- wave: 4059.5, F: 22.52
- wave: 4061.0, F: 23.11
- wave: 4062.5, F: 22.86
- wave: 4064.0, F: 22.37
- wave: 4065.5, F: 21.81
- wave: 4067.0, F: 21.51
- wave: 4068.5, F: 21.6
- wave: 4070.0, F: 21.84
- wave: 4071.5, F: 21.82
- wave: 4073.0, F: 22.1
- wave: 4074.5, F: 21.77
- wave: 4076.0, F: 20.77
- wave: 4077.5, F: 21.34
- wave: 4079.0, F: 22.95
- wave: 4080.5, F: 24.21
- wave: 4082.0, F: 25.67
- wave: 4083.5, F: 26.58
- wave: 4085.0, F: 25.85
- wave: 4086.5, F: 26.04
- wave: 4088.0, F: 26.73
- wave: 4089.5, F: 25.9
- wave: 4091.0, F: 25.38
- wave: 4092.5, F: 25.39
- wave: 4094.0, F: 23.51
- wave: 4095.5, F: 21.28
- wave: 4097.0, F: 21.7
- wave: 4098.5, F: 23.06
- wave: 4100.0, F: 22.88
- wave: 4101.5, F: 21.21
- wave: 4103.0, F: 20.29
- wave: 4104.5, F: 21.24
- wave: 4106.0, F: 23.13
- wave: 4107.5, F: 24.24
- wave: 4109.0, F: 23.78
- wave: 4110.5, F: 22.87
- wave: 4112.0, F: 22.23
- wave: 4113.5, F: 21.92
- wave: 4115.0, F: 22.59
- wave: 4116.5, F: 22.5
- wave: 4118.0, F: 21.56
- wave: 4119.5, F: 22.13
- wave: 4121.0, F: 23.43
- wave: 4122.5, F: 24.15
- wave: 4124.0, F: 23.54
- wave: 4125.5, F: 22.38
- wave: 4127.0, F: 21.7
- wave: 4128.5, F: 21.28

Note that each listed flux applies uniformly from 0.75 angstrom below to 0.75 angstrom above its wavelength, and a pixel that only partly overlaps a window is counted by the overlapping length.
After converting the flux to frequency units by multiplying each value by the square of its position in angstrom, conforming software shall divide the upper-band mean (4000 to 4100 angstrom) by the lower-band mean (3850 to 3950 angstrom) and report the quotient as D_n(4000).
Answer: 2.01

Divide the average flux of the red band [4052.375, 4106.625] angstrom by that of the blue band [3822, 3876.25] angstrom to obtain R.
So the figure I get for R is 2.3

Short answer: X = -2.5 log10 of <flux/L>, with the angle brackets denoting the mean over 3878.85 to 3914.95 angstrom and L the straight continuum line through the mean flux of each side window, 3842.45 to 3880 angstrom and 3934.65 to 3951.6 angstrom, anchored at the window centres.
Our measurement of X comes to -0.24 mag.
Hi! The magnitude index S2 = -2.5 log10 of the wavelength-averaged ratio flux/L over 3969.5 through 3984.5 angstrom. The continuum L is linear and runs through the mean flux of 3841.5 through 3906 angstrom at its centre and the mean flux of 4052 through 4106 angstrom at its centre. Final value 0.13 mag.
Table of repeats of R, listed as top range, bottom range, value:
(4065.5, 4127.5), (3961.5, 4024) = 1.21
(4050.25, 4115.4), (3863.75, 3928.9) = 1.71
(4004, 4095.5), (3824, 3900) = 2.14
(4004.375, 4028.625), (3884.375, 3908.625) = 1.67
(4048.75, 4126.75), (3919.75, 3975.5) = 1.94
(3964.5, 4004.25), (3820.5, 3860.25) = 1.79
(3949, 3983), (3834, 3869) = 1.35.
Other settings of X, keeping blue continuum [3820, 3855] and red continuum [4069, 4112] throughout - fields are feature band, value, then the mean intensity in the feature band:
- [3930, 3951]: 0.356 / 11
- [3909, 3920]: -0.210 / 16.7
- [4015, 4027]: -0.225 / 24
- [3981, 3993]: -0.170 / 20.7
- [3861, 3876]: 0.106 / 10.3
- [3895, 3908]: -0.144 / 14.9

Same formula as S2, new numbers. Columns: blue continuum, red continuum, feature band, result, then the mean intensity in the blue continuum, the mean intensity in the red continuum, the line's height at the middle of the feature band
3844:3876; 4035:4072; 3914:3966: 0.22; 10.7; 22.5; 15.6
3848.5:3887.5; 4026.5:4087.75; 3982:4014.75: -0.14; 10.9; 22.9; 19.2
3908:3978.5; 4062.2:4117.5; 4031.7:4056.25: -0.15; 12.9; 23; 19.9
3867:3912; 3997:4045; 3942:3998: 0.22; 13.2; 23.2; 19.3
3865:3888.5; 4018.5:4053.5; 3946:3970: 0.28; 11.2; 23.2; 17.3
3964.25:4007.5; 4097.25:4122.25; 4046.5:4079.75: -0.08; 17.7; 22.5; 20.7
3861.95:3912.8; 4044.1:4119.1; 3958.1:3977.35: 0.44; 13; 22.9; 17.1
